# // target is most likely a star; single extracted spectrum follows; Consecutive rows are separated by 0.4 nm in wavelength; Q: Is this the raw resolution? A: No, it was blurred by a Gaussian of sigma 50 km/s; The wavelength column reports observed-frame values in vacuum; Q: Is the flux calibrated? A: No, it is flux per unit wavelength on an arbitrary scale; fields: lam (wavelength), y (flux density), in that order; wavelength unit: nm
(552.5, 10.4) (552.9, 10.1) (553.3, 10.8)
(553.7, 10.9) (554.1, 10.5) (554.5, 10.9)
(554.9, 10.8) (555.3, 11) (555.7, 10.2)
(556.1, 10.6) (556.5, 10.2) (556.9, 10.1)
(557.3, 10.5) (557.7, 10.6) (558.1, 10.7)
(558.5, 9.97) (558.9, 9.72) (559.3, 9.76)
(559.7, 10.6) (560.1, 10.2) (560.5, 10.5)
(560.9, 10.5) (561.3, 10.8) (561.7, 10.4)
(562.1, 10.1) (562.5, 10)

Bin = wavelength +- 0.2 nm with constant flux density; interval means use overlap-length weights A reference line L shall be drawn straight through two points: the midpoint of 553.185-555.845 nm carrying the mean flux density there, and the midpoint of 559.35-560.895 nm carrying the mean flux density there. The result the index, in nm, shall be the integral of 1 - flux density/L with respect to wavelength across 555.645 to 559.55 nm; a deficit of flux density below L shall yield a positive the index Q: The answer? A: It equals 0.11 nm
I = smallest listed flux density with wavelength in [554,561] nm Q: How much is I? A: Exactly 9.72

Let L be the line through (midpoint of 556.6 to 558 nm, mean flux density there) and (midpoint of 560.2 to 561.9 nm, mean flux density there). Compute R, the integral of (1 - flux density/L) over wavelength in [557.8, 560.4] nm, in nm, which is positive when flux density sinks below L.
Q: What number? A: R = 0.07 nm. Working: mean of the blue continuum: 10.4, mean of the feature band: 10.2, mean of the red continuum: 10.5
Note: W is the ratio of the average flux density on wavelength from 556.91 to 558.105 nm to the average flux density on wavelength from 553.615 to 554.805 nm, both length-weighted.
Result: 0.98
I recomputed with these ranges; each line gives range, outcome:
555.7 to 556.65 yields 10.2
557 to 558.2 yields 10.5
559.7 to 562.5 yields 10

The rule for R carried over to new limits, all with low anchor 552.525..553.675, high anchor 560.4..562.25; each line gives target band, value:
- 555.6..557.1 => 0.03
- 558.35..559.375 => 0.06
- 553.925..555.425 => -0.04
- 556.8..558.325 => 0.00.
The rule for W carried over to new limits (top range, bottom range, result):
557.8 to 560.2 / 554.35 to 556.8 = 0.96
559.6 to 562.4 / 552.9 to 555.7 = 0.97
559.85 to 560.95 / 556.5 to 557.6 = 1.01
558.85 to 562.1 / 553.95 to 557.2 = 0.98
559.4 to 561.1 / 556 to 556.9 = 1.01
